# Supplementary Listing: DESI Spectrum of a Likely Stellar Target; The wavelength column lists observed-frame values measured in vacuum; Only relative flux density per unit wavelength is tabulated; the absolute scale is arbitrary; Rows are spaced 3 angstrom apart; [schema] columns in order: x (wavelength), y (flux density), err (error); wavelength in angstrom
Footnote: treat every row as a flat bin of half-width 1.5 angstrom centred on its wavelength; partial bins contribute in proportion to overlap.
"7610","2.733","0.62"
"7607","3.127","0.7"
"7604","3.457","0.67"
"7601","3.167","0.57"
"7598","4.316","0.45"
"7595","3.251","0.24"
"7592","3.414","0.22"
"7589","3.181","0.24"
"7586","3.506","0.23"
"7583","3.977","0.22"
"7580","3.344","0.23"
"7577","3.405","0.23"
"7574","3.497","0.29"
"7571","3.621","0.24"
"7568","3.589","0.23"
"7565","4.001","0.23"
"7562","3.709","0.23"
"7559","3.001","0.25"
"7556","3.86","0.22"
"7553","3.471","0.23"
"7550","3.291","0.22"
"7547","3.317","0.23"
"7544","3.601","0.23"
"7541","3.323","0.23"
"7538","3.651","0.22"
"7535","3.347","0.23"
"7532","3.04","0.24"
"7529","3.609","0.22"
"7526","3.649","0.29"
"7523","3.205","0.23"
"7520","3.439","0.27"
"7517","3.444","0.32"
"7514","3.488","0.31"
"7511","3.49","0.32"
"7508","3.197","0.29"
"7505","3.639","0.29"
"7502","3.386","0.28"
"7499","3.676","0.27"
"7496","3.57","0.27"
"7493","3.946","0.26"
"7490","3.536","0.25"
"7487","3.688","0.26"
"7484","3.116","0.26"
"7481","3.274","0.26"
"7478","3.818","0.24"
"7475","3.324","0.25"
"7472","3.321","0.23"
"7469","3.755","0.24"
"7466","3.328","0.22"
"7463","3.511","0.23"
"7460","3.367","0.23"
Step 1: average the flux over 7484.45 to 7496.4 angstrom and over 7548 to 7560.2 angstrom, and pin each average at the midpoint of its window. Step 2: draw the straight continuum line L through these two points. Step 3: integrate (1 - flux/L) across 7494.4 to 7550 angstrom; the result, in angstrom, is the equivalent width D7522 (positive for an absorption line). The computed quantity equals 1.3 angstrom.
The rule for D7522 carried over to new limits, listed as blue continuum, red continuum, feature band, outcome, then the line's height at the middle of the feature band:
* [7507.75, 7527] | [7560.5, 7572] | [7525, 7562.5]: 1.55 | 3.59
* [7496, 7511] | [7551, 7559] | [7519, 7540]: 0.51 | 3.5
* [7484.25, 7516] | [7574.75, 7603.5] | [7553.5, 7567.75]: -0.44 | 3.52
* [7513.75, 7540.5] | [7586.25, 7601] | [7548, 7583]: -0.76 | 3.47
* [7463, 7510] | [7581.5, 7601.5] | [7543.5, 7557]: 0.20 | 3.54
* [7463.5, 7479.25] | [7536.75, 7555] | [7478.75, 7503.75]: -0.31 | 3.49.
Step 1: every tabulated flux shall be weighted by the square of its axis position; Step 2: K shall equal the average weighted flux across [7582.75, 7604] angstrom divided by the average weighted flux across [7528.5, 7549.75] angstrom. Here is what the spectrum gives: 1.05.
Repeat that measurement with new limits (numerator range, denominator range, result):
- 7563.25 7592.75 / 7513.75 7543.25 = 1.05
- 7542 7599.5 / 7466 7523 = 1.04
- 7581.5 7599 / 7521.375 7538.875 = 1.07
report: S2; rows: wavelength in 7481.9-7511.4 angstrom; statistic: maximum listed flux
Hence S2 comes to 3.946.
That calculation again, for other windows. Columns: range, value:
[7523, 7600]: 4.316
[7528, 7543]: 3.651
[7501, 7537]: 3.649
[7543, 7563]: 3.86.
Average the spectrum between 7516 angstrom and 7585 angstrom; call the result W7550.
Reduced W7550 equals 3.5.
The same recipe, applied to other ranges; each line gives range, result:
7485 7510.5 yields 3.57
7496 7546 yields 3.45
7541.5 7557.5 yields 3.5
